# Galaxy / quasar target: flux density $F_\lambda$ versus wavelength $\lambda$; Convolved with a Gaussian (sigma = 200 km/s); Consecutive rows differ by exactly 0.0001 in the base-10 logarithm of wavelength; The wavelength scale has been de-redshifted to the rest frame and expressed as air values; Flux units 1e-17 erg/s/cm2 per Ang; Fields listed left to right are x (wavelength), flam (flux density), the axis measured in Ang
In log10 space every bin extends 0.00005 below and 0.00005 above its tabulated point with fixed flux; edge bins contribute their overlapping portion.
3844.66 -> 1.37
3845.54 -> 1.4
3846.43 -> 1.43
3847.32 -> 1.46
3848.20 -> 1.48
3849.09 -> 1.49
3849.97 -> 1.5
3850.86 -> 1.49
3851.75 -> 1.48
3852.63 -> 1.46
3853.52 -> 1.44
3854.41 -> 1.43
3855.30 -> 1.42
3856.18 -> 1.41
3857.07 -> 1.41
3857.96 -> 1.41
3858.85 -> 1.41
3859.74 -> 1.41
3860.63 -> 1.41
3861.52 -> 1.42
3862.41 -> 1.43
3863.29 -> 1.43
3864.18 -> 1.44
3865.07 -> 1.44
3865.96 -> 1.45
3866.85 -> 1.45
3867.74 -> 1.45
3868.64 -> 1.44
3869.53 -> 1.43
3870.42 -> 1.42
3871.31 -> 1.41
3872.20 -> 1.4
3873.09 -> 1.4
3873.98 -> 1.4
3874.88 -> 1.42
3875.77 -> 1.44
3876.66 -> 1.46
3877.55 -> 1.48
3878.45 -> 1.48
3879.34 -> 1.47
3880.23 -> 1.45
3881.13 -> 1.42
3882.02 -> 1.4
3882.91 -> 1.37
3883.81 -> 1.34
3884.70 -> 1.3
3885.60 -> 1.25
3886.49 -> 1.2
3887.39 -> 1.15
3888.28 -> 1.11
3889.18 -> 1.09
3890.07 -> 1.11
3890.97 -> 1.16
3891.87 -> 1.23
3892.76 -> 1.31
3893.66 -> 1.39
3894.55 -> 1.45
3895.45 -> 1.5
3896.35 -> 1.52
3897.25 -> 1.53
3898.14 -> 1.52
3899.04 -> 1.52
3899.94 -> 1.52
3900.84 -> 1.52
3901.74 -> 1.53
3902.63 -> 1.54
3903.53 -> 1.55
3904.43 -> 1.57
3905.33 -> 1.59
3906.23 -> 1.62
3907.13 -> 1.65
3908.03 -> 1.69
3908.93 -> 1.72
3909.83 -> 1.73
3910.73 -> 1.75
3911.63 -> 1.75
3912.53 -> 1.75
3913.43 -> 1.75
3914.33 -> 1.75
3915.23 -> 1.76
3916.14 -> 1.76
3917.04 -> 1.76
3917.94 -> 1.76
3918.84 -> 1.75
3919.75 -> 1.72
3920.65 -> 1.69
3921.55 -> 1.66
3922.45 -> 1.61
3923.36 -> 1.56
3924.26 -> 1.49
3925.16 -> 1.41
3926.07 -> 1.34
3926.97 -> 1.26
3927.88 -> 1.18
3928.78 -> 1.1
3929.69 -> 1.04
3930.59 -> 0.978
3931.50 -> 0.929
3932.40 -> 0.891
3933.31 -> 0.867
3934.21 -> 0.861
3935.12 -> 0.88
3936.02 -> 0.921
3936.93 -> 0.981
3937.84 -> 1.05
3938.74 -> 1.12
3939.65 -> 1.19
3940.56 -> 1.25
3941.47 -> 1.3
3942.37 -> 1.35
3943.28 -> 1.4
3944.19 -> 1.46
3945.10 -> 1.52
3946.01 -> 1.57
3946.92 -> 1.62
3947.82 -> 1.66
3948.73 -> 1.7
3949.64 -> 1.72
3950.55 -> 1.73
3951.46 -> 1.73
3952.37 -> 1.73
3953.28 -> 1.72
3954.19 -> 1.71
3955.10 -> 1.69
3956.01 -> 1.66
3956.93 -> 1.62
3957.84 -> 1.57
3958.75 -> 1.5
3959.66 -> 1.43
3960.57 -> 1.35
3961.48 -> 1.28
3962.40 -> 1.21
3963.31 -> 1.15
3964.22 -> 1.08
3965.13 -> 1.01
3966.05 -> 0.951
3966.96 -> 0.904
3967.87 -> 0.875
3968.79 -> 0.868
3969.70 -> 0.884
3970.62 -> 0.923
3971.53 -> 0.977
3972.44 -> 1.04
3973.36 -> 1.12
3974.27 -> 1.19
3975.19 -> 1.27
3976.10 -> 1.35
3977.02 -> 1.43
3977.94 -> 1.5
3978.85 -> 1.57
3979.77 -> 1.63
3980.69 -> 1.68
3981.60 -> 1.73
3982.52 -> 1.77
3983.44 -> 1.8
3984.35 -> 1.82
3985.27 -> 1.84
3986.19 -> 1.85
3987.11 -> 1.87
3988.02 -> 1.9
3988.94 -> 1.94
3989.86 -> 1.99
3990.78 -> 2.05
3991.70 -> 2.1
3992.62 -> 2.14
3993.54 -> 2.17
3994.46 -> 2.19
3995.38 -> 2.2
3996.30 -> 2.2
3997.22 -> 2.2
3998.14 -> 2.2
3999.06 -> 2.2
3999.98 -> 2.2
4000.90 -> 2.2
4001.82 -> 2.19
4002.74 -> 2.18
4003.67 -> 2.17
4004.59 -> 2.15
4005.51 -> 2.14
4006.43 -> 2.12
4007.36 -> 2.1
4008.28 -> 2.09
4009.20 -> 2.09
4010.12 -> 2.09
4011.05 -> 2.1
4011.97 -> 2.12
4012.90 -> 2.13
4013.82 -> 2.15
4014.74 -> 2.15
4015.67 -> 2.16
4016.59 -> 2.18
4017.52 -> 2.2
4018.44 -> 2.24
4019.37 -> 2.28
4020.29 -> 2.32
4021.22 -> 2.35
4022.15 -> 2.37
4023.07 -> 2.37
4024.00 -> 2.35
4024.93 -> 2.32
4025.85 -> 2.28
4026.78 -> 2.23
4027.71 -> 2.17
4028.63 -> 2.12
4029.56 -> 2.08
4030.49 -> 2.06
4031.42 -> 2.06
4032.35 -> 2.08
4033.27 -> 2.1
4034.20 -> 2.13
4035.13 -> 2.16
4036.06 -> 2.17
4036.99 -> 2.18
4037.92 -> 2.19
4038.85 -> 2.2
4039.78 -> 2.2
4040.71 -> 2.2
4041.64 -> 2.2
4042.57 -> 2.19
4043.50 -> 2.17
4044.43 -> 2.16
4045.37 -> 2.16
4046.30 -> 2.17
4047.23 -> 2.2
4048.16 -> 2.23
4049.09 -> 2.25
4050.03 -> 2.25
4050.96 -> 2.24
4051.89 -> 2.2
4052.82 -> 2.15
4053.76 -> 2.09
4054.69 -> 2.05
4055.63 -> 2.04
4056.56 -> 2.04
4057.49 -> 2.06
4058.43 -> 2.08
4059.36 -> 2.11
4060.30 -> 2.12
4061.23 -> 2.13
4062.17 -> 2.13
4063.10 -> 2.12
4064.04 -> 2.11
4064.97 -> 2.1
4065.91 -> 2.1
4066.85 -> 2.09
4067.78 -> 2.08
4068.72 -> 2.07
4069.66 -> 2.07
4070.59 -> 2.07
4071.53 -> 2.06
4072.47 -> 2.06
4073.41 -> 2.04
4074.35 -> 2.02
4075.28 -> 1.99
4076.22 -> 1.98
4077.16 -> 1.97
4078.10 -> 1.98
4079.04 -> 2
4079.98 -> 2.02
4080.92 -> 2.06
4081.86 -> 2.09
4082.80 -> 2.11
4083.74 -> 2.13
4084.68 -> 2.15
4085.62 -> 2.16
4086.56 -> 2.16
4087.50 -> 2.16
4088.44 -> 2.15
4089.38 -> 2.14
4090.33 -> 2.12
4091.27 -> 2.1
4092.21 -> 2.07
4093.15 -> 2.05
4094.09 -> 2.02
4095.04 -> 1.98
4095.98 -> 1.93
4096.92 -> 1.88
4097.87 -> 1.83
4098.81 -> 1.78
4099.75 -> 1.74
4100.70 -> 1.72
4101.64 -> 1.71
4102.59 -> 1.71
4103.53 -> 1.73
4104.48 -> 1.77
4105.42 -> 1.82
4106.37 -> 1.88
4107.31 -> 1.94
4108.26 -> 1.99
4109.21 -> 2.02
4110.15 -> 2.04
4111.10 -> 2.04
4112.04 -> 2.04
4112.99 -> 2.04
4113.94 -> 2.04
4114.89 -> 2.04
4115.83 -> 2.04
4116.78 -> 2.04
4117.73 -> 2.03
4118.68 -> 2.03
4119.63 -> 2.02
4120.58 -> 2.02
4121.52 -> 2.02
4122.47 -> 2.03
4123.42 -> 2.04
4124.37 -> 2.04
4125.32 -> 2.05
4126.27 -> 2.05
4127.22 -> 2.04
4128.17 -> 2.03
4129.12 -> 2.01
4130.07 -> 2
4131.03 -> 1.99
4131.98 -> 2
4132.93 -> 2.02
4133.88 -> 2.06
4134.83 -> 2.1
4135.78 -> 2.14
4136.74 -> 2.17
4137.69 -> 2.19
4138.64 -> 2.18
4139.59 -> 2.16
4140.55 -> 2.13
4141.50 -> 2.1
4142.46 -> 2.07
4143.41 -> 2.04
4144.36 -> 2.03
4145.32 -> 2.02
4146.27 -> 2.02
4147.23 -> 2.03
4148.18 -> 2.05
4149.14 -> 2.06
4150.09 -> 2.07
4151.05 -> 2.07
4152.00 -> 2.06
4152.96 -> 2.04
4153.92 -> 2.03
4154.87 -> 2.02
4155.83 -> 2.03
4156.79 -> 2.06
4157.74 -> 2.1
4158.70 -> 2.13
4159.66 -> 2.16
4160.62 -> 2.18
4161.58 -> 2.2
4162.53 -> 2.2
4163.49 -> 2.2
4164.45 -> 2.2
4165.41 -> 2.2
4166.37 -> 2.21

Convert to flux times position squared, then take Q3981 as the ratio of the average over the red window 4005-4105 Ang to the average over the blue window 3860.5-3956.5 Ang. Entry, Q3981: 1.6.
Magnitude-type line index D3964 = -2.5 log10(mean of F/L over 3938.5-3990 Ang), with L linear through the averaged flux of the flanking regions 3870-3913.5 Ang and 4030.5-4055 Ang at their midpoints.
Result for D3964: 0.23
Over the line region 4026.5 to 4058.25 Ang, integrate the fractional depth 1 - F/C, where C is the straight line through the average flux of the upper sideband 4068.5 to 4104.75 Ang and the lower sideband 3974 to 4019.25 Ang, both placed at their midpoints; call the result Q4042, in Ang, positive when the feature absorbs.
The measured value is -2.6 Ang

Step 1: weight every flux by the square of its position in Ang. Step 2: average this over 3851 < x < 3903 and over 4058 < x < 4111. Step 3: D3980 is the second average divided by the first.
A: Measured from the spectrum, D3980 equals 1.6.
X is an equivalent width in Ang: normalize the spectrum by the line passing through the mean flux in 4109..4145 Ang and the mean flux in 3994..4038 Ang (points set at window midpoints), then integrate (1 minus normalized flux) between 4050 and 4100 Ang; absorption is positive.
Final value 1.23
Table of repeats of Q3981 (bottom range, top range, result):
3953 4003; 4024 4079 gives 1.36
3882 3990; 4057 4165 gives 1.56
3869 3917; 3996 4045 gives 1.58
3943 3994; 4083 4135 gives 1.41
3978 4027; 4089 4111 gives 0.96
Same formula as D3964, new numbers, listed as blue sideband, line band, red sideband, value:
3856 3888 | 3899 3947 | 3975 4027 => 0.15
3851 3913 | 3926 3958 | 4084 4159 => 0.19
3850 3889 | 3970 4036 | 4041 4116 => -0.09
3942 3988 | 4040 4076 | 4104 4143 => -0.18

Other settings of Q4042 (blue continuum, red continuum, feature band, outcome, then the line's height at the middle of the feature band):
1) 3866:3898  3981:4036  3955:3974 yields 6.8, 1.86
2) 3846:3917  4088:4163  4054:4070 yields -1.8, 1.88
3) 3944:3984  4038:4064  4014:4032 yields -2.9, 1.91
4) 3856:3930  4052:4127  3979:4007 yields -4.3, 1.75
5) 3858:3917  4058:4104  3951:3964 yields 1.2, 1.67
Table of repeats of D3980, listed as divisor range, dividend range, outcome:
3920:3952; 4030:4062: 1.72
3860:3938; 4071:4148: 1.58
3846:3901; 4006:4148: 1.64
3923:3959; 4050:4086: 1.64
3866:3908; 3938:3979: 0.99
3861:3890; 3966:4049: 1.53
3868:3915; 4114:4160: 1.59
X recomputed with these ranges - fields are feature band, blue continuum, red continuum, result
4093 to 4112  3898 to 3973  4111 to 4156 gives 0.71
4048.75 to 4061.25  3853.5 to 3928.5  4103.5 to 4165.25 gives -1.77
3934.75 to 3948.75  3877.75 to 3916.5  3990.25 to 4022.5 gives 3.70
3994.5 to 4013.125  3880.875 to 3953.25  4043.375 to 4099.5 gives -3.73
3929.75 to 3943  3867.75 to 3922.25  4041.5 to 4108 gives 4.73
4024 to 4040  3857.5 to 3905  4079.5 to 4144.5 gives -3.20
